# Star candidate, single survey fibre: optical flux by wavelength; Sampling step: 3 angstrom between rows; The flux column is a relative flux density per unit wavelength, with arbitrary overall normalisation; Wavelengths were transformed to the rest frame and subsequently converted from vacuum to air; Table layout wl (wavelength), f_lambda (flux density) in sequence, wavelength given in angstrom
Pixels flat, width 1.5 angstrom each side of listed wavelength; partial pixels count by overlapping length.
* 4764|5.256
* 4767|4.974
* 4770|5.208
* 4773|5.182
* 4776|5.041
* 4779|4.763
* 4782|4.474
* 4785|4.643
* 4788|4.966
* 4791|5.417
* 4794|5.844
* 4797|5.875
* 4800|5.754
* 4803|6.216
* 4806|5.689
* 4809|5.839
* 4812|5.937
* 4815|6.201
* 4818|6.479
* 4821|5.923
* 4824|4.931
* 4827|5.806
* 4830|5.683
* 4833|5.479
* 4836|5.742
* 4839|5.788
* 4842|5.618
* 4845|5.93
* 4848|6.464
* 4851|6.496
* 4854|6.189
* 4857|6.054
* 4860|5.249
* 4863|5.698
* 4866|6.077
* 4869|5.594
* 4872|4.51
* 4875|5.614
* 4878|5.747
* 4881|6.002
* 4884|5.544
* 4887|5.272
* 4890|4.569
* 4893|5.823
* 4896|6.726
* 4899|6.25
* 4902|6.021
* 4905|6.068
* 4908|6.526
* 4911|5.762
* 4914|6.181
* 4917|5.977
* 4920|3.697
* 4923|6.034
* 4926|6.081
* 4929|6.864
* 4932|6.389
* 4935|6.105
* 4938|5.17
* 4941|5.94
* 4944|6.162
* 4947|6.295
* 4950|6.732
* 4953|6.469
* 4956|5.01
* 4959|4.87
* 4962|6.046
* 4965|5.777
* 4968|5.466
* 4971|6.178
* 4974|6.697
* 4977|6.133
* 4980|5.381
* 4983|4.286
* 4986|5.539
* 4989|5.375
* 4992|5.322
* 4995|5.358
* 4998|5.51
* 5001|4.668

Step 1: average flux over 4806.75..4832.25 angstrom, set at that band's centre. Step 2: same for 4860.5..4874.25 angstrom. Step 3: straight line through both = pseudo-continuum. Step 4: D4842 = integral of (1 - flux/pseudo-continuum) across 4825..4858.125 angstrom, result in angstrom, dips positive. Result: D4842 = -1.5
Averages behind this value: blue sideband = 5.83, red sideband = 5.46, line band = 5.92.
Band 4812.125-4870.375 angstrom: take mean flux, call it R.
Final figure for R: 5.87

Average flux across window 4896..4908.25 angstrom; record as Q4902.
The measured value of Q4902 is 6.25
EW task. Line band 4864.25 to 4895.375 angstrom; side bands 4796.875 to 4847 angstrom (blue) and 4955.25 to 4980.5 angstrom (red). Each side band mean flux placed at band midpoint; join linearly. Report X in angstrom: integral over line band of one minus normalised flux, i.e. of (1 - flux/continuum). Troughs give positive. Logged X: 1.5 angstrom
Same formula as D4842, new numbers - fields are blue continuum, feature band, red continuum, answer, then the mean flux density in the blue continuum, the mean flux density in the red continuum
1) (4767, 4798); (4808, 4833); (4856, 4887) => -2.40 angstrom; 5.12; 5.59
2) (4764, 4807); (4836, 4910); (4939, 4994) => -4.23 angstrom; 5.28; 5.75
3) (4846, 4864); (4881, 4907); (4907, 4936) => 0.75 angstrom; 6.03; 5.95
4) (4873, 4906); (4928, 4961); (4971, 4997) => -2.04 angstrom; 5.76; 5.55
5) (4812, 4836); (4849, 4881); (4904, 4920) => 0.46 angstrom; 5.79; 5.88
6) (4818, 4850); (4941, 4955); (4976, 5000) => -2.22 angstrom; 5.78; 5.33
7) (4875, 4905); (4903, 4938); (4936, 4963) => -0.72 angstrom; 5.78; 5.86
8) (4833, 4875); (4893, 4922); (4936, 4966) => -0.44 angstrom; 5.78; 5.85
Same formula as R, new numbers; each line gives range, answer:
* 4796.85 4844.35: 5.81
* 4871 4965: 5.83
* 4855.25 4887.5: 5.59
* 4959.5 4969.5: 5.67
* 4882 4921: 5.75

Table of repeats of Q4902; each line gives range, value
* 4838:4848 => 5.88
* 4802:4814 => 5.92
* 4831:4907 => 5.79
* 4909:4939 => 5.85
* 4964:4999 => 5.58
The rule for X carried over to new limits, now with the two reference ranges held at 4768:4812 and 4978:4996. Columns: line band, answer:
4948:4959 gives -1.4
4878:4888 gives -0.6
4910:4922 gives -0.3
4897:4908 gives -1.9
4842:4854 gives -2.0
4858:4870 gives -0.8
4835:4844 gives -0.7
